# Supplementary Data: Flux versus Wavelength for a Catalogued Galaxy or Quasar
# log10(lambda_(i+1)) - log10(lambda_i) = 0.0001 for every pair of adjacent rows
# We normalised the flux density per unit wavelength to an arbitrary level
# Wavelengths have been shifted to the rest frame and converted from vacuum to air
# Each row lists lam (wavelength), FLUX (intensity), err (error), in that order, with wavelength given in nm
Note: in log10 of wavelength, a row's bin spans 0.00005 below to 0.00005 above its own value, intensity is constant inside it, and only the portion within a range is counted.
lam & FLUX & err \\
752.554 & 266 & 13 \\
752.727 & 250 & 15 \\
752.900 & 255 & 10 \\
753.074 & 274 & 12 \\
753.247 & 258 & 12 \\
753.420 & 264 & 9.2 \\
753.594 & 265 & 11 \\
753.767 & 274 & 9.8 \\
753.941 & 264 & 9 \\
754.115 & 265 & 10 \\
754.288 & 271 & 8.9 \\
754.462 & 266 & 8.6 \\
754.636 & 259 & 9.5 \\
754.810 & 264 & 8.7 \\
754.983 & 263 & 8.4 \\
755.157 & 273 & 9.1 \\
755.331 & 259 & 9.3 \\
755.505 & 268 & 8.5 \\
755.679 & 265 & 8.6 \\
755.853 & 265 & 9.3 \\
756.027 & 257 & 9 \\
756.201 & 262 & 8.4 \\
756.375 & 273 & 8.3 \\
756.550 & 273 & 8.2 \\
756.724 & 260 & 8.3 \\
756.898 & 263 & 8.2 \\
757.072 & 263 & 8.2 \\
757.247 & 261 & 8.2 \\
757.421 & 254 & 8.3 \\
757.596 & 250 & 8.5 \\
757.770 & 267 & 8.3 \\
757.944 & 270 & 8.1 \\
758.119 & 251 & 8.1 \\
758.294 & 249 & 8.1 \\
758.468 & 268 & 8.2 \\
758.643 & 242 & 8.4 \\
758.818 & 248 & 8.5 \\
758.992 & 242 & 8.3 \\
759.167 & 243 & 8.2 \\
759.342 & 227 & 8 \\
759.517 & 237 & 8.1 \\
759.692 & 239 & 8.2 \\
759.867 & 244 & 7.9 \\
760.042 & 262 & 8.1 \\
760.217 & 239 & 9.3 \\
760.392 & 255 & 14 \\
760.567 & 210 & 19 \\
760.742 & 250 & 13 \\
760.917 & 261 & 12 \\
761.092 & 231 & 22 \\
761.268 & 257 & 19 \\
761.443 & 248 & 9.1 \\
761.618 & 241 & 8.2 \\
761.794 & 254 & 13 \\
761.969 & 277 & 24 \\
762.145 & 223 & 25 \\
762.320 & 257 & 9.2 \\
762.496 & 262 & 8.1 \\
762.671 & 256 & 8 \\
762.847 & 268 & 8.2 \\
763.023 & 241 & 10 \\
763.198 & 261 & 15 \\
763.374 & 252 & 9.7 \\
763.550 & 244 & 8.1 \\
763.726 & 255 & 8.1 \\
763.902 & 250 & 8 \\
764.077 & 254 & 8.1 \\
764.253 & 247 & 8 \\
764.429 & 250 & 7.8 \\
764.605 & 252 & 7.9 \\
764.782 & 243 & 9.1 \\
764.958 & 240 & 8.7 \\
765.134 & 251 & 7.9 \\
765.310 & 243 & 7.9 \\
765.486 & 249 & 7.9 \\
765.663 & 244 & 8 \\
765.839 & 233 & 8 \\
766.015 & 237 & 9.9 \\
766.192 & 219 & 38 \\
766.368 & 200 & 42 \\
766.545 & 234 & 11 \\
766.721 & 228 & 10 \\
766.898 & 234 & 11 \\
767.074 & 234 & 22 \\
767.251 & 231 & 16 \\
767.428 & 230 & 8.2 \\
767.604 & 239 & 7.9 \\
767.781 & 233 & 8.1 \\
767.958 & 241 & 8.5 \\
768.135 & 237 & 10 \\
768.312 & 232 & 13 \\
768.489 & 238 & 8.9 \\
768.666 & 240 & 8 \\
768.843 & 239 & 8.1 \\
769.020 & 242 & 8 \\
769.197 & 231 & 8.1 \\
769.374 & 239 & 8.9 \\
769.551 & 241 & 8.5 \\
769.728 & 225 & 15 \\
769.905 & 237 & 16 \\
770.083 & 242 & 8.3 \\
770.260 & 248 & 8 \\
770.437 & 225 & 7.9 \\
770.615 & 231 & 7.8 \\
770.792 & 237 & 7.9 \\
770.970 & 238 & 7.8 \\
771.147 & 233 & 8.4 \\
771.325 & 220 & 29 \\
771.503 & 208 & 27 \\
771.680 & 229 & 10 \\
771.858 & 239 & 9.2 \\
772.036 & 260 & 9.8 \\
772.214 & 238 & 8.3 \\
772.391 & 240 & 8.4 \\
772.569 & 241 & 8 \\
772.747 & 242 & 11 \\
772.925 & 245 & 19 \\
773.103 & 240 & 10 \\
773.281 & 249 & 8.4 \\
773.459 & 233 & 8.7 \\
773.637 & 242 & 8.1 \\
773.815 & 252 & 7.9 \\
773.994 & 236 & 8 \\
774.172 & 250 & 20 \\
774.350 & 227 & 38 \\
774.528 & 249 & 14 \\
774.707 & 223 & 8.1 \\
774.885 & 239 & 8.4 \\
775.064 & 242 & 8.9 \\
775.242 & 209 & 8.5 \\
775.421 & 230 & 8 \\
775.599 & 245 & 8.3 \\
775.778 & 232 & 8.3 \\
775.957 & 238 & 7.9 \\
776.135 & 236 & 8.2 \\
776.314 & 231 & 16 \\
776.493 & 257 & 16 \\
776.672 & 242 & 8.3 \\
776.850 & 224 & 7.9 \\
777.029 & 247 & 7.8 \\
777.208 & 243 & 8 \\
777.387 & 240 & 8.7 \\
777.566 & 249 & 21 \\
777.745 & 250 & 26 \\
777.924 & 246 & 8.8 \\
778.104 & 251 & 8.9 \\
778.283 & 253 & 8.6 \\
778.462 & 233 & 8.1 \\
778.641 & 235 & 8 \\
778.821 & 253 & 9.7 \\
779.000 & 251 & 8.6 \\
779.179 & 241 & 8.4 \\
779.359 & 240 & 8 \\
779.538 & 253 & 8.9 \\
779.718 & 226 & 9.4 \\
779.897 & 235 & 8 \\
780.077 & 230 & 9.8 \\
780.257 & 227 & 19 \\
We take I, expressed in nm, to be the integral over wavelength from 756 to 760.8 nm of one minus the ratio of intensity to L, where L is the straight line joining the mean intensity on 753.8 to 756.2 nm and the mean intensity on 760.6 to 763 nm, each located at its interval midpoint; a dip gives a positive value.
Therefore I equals 0.11 nm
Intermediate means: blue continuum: 265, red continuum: 251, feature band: 252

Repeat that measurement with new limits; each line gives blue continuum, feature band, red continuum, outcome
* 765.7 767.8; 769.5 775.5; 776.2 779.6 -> 0.01 nm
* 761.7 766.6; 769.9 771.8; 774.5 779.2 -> 0.09 nm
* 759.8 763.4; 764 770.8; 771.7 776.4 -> 0.21 nm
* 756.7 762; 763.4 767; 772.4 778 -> 0.08 nm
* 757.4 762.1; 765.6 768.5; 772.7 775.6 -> 0.14 nm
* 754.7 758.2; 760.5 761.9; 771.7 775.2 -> 0.06 nm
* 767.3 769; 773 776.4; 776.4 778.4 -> 0.08 nm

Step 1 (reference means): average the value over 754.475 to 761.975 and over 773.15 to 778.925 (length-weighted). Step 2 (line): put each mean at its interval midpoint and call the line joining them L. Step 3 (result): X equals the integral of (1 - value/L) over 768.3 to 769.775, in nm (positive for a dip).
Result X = 0.05 nm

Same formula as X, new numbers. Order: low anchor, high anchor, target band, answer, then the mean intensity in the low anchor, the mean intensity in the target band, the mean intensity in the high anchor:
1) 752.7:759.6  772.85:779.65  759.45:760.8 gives 0.07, 260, 242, 241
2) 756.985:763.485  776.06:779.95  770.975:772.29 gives 0.07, 250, 233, 243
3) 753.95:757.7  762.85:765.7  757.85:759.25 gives 0.04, 264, 252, 249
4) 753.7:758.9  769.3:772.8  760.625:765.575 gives -0.01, 262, 250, 236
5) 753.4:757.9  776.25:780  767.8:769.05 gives 0.07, 264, 238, 243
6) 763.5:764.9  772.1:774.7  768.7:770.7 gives 0.07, 249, 237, 241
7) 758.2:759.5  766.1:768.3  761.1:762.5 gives -0.06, 245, 250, 230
